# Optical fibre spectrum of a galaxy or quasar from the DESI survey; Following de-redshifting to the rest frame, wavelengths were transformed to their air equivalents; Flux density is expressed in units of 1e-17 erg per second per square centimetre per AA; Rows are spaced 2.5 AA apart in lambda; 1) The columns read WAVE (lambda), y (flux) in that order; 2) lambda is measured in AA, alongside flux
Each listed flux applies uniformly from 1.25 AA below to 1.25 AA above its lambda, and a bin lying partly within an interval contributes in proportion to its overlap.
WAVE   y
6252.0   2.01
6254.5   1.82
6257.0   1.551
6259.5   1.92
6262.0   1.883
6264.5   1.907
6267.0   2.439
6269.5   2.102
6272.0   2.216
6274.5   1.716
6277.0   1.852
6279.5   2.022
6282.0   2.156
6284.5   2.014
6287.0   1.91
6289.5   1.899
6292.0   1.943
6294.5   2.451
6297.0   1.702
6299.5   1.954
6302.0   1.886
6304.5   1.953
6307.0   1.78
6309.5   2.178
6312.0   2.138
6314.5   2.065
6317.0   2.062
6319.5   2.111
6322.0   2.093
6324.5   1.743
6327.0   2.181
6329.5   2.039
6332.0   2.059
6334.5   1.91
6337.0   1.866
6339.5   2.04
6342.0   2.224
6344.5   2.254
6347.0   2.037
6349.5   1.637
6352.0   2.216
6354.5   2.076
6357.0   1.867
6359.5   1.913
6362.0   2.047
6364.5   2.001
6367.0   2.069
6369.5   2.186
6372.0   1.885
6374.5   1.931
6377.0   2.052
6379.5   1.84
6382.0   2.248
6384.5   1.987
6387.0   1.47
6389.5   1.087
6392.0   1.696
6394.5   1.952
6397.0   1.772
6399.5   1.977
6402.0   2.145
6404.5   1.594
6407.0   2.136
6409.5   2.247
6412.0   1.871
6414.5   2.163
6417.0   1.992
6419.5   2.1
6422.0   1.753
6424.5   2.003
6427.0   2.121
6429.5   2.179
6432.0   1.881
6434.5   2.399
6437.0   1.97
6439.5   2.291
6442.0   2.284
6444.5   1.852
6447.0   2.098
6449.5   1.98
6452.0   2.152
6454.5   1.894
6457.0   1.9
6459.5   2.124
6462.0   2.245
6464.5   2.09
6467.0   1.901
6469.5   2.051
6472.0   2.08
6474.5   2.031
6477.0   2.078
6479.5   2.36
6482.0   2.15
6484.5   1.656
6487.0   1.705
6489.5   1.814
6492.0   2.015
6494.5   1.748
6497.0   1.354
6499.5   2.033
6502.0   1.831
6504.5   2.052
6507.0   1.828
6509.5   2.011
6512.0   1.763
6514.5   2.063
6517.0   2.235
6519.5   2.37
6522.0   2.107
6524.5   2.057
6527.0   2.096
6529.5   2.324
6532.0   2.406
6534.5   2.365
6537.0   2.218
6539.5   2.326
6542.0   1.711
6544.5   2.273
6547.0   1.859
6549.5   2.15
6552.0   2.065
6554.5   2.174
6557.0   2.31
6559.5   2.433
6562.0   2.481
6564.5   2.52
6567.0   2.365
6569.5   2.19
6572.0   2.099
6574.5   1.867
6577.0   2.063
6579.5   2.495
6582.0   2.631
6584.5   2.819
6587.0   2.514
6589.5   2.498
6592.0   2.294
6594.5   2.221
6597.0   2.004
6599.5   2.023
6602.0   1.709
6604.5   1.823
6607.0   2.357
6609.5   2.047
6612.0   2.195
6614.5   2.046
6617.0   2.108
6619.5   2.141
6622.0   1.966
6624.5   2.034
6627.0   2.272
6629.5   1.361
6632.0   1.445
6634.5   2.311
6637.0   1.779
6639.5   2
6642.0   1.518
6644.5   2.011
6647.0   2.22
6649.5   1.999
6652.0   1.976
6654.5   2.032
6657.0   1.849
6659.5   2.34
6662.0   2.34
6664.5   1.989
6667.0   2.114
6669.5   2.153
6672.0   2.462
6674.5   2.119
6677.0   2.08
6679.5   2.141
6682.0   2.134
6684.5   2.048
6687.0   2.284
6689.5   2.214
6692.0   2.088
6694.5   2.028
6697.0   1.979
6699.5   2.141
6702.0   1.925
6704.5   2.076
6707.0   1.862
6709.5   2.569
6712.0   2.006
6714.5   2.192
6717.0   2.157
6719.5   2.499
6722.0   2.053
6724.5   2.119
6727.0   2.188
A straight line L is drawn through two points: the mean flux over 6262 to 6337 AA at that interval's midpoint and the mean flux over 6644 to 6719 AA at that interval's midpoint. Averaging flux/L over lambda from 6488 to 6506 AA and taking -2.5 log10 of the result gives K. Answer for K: 0.13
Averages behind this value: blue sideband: 2.01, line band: 1.83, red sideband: 2.12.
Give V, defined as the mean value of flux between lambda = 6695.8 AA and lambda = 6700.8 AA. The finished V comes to 2.06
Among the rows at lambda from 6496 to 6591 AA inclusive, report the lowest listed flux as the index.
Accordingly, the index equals 1.354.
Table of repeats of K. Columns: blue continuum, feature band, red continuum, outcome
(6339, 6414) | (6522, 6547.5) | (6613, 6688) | -0.087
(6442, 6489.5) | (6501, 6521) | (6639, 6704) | 0.007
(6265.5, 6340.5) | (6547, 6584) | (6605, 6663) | -0.132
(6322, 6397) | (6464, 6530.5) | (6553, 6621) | 0.070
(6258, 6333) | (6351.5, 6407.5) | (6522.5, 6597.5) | 0.096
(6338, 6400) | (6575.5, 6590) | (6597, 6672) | -0.240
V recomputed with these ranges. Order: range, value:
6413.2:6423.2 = 2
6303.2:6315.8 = 2.02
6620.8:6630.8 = 1.91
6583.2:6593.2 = 2.53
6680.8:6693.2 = 2.15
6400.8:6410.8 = 2.03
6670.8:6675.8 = 2.29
